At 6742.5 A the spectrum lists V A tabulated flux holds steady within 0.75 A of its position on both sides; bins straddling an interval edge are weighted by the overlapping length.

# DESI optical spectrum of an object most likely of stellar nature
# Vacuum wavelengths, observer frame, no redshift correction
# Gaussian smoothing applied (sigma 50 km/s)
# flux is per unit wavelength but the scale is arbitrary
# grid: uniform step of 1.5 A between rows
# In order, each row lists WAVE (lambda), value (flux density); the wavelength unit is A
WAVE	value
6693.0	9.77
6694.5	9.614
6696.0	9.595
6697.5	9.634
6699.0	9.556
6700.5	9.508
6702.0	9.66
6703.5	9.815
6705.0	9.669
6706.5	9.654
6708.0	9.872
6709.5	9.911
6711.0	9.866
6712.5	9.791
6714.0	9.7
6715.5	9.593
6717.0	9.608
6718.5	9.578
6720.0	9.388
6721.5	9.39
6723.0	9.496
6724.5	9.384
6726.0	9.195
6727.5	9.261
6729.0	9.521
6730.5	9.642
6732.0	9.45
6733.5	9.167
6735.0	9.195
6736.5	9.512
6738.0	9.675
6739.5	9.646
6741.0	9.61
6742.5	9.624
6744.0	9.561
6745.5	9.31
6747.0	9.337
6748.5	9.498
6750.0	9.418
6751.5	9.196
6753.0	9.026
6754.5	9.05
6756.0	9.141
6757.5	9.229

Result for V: 9.624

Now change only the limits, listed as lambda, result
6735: 9.195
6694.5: 9.614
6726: 9.195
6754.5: 9.05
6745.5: 9.31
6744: 9.561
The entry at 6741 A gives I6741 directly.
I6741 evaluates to 9.61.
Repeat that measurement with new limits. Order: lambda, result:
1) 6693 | 9.77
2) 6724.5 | 9.384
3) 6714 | 9.7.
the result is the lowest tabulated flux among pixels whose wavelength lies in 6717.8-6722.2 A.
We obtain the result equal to 9.388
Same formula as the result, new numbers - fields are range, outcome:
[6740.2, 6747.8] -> 9.31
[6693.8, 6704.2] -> 9.508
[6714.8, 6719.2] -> 9.578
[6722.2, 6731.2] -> 9.195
